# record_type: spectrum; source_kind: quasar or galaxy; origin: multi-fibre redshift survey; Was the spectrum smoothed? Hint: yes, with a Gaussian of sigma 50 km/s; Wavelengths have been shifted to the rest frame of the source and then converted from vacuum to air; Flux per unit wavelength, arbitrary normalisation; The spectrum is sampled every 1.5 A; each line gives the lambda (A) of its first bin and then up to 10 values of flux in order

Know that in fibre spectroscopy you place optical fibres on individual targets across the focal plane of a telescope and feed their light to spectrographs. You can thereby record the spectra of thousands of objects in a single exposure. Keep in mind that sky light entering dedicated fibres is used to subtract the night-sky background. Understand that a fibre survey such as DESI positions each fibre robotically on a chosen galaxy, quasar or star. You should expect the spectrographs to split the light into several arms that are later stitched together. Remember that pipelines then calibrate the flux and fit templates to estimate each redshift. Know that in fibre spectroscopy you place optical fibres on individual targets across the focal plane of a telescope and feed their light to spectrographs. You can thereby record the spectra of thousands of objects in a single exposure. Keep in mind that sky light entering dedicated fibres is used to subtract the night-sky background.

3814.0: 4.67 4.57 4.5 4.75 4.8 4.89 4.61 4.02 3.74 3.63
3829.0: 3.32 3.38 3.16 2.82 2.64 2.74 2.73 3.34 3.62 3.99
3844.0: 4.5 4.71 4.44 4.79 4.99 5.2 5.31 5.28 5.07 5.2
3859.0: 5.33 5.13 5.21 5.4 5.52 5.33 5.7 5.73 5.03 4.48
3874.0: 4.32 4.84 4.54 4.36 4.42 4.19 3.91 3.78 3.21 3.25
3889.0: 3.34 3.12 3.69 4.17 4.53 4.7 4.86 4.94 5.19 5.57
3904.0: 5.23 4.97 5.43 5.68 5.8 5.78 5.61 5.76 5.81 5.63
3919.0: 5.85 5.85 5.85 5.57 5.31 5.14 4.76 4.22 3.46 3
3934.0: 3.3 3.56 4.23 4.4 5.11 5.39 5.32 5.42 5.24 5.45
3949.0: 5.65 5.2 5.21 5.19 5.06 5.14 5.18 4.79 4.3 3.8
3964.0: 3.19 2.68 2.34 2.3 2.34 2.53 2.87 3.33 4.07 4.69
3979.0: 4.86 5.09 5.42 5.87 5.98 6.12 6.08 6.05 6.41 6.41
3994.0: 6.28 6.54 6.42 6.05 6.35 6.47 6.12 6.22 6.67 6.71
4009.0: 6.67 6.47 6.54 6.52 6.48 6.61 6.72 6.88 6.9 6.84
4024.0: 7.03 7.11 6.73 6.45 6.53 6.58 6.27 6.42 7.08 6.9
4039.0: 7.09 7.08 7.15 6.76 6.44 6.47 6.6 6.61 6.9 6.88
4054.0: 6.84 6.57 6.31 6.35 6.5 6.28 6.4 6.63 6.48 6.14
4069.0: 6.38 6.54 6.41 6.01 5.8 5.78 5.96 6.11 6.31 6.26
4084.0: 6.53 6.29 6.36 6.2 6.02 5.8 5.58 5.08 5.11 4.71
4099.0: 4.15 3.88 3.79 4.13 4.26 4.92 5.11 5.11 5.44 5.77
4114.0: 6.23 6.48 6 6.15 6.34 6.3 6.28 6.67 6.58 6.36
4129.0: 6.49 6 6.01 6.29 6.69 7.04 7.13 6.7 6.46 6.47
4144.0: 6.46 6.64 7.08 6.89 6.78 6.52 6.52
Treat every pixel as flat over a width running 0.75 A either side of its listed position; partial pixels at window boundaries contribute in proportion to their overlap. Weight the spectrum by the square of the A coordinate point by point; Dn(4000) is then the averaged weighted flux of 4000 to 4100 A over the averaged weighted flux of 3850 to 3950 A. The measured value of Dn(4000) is 1.41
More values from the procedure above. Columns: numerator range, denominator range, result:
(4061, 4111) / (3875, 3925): 1.28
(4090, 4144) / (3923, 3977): 1.47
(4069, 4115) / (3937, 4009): 1.16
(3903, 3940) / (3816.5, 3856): 1.28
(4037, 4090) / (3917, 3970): 1.49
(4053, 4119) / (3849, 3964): 1.30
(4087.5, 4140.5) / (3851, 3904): 1.38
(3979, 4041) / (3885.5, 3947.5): 1.40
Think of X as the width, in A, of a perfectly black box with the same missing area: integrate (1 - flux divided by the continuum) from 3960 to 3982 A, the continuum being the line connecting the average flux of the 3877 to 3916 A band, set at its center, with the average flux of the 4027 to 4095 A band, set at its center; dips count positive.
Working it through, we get 7.7 A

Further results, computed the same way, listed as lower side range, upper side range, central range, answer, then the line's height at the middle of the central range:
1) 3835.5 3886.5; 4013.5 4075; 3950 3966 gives 3.2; 5.67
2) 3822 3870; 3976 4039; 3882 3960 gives 6.7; 5.29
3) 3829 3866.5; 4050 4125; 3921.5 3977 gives 7.5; 5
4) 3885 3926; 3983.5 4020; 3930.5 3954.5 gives 3.6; 5.52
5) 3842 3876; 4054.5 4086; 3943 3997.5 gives 8.4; 5.69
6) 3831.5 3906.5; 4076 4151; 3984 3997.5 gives -2.7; 5.2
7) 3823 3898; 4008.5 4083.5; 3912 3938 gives 0.9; 5.08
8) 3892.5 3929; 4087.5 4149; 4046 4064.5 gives -2.8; 5.7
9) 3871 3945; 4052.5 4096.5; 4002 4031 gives -4.9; 5.68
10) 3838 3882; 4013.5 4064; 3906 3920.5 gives -0.9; 5.36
